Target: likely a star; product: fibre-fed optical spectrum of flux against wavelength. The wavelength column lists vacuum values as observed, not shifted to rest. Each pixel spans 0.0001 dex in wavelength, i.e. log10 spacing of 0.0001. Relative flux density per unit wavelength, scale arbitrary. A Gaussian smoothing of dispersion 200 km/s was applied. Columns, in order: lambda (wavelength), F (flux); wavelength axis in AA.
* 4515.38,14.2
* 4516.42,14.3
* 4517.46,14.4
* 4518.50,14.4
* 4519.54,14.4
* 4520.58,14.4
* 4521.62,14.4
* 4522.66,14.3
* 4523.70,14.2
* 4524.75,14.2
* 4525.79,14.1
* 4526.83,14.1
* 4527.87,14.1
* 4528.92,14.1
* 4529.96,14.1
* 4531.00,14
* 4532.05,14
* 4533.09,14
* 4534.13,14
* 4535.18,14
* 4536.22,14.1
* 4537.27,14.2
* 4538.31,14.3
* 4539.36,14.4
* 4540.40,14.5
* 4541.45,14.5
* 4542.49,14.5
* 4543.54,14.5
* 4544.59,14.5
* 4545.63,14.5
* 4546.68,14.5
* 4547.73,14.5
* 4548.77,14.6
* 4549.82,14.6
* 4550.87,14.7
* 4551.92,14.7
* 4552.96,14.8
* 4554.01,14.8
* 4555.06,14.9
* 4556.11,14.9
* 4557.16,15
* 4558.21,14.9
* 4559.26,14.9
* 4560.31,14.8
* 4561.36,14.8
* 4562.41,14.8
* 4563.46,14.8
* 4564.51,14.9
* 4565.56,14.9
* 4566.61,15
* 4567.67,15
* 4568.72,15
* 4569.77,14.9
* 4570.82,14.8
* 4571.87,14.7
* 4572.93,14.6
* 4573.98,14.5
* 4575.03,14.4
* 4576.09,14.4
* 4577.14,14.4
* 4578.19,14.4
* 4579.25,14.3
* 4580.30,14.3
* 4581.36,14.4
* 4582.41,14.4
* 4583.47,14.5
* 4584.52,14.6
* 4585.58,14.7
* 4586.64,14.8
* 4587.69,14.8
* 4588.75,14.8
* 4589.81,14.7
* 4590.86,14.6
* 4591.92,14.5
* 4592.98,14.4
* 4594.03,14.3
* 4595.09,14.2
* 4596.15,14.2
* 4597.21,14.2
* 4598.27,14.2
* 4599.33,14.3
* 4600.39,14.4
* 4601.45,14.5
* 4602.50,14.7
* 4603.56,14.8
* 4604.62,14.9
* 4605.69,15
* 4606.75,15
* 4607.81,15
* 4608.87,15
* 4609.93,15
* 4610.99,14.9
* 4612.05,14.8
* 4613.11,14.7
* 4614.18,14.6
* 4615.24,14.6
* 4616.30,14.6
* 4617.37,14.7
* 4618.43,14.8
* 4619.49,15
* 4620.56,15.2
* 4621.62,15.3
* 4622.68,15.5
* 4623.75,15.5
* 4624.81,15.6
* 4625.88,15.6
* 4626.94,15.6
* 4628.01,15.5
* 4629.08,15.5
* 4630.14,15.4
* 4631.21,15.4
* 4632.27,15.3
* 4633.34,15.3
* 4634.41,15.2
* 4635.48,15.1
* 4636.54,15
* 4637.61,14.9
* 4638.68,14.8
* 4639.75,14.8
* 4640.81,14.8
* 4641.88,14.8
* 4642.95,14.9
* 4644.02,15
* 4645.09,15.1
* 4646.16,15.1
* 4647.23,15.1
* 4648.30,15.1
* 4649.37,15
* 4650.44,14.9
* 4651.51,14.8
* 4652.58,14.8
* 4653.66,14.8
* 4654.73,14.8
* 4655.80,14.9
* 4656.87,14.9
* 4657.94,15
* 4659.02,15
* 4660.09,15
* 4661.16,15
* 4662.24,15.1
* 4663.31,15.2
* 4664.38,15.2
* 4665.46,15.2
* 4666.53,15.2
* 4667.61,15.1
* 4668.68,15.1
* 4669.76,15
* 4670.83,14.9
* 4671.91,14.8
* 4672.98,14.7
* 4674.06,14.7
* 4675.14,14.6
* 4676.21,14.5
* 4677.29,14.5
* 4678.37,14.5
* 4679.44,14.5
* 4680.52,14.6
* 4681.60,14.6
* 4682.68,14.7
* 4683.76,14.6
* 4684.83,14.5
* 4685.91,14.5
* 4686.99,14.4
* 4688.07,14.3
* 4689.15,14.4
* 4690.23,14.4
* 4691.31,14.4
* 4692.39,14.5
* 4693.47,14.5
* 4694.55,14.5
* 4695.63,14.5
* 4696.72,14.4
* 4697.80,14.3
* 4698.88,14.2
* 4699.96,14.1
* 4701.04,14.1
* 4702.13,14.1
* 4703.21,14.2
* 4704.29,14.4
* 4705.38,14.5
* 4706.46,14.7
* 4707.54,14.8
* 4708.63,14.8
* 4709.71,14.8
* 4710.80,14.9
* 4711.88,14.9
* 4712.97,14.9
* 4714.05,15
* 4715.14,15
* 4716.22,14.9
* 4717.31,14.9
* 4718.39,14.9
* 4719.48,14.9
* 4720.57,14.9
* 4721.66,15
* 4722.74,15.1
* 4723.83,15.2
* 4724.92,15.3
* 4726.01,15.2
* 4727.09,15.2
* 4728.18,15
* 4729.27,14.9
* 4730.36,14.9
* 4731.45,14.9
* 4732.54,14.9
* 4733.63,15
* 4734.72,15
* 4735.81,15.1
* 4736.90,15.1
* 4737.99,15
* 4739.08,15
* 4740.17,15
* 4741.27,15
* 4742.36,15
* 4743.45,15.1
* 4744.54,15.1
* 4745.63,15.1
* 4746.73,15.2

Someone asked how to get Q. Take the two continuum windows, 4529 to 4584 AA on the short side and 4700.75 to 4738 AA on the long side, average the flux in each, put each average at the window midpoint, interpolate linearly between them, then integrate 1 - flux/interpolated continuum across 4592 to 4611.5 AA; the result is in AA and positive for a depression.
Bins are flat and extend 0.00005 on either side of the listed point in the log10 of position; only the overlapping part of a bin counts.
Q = 0.0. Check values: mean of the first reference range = 14.6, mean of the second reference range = 14.9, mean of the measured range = 14.6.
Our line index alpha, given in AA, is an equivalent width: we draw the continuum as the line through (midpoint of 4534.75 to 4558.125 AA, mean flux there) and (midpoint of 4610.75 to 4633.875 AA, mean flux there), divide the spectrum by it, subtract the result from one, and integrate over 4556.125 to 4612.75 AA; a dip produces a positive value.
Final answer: 0.73 AA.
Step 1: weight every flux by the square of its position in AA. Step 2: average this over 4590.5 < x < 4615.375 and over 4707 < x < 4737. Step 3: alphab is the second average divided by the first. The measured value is 1.1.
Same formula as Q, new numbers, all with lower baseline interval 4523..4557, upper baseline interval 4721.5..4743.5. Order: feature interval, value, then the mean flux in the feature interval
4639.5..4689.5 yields -0.1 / 14.8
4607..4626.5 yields -0.5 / 15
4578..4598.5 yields 0.1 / 14.5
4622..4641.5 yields -0.8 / 15.3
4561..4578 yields -0.3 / 14.7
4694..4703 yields 0.4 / 14.3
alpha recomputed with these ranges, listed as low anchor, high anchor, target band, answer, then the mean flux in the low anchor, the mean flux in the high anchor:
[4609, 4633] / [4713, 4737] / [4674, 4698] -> 0.90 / 15.1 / 15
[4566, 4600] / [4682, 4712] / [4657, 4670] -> -0.53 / 14.5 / 14.5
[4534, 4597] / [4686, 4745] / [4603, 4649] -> -1.26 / 14.6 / 14.8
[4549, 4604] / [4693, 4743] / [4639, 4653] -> -0.21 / 14.6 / 14.8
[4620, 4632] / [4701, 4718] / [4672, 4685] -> 0.34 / 15.5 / 14.7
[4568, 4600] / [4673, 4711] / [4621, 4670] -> -2.09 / 14.5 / 14.5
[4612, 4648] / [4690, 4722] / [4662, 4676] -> -0.12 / 15.1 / 14.6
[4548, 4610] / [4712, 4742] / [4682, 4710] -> 0.92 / 14.7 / 15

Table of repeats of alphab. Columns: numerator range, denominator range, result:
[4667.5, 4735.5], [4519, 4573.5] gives 1.08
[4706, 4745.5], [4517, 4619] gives 1.10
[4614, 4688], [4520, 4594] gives 1.07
